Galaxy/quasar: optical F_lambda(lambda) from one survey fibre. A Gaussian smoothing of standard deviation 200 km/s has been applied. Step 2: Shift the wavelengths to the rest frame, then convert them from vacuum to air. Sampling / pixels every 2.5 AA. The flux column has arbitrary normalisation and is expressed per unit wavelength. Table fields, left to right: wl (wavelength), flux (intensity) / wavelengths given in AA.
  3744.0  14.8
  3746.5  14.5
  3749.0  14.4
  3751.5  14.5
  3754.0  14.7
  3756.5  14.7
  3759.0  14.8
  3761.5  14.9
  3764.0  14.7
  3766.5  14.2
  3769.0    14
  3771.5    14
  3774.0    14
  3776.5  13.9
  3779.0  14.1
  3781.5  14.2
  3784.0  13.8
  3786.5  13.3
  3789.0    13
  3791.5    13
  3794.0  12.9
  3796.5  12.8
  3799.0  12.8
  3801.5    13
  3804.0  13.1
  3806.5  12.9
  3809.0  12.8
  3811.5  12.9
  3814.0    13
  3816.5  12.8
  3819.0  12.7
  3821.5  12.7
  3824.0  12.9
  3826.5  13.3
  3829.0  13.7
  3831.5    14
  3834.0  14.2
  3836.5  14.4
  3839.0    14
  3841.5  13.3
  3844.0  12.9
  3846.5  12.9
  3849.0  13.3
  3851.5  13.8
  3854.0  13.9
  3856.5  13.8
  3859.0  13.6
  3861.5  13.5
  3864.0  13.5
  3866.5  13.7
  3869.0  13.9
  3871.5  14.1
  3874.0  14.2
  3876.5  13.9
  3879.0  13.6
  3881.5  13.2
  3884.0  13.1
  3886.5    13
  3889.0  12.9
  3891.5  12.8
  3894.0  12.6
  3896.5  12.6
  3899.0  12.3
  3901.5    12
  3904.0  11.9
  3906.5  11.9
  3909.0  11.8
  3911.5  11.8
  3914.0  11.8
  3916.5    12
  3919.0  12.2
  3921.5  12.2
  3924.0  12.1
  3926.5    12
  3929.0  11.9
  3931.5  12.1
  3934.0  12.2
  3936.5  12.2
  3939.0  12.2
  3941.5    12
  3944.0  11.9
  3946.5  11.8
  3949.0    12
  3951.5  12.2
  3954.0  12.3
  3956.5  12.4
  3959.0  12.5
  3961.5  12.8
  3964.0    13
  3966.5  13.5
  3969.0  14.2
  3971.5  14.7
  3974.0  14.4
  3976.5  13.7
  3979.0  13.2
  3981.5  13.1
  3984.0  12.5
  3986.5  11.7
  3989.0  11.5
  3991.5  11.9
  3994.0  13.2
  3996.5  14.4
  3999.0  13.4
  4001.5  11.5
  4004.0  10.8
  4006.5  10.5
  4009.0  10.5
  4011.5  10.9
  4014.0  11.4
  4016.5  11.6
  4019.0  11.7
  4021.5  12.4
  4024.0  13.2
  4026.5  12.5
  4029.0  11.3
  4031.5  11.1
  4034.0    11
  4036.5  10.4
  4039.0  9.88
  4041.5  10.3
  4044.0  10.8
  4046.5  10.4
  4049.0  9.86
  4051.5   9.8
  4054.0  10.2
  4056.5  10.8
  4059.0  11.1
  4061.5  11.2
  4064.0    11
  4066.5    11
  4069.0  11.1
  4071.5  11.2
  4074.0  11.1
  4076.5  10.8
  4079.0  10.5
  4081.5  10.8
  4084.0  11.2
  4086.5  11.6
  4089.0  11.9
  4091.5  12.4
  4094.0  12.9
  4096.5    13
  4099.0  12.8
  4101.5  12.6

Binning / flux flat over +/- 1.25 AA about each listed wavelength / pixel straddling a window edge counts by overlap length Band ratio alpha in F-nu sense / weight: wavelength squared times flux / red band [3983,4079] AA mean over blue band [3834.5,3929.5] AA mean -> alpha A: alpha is 0.9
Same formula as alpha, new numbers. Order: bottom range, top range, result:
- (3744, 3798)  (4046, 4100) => 0.93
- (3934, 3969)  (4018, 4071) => 0.93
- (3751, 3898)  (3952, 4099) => 0.97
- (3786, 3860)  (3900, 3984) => 1.00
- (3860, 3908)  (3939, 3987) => 1.02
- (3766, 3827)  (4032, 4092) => 0.93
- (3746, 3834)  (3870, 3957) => 0.97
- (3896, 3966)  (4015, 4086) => 0.96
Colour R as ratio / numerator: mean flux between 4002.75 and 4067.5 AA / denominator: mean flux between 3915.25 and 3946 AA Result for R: 0.9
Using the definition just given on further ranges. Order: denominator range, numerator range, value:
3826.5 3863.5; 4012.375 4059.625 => 0.81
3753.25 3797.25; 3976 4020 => 0.86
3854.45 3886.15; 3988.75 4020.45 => 0.86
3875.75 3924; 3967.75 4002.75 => 1.05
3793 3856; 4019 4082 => 0.83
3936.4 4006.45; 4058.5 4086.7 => 0.87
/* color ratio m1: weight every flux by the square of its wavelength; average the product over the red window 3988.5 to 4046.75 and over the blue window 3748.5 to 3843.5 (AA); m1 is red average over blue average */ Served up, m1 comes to 0.9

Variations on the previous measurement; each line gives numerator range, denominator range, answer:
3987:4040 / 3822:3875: 0.93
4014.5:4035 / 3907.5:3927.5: 1.04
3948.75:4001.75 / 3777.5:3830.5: 1.08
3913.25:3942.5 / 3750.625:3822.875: 0.96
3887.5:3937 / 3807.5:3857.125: 0.95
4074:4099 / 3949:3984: 0.94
